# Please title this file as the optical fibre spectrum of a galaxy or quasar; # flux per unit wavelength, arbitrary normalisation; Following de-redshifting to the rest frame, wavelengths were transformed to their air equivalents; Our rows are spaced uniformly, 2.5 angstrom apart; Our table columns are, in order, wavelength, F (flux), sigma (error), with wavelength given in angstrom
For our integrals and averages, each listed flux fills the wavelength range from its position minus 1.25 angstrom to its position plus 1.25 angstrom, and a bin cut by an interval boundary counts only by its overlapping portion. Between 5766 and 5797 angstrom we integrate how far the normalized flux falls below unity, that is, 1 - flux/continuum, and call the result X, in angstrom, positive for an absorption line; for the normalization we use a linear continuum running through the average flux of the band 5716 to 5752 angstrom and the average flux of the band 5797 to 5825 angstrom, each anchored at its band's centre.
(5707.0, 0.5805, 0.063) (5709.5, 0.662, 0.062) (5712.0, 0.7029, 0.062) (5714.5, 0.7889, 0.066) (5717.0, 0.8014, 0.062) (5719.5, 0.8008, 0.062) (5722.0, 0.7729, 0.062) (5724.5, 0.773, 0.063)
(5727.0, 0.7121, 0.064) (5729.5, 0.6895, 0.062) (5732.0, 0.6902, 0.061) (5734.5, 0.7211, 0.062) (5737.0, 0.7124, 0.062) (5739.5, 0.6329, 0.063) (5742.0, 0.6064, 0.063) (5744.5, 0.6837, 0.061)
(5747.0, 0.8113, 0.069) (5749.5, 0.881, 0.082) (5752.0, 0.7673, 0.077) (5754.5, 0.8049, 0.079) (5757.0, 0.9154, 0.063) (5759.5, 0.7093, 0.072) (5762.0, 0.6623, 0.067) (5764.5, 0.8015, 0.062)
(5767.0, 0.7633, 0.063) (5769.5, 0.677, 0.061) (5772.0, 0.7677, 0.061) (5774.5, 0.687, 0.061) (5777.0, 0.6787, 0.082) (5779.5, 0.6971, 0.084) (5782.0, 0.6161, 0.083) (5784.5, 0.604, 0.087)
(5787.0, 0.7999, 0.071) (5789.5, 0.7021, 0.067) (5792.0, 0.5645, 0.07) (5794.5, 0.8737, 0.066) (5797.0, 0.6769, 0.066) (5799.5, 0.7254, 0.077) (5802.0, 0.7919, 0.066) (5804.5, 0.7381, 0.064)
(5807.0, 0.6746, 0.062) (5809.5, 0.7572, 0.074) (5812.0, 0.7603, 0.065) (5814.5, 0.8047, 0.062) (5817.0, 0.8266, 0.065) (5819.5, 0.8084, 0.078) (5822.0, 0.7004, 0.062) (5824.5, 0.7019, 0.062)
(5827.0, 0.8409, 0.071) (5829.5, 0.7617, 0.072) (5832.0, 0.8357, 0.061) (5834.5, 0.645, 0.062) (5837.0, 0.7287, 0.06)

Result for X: 1.84 angstrom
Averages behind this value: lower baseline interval 0.736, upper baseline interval 0.752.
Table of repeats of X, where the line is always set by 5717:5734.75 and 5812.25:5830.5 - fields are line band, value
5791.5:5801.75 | 0.5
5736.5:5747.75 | 1.0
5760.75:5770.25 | 0.4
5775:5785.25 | 1.5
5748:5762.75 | -0.8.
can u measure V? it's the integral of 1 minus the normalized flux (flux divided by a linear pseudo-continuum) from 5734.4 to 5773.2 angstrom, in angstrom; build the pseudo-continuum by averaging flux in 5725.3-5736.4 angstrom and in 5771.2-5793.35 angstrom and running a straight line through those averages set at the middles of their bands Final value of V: -2.9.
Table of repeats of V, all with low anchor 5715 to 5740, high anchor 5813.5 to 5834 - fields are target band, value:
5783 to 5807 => 1.6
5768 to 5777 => 0.6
